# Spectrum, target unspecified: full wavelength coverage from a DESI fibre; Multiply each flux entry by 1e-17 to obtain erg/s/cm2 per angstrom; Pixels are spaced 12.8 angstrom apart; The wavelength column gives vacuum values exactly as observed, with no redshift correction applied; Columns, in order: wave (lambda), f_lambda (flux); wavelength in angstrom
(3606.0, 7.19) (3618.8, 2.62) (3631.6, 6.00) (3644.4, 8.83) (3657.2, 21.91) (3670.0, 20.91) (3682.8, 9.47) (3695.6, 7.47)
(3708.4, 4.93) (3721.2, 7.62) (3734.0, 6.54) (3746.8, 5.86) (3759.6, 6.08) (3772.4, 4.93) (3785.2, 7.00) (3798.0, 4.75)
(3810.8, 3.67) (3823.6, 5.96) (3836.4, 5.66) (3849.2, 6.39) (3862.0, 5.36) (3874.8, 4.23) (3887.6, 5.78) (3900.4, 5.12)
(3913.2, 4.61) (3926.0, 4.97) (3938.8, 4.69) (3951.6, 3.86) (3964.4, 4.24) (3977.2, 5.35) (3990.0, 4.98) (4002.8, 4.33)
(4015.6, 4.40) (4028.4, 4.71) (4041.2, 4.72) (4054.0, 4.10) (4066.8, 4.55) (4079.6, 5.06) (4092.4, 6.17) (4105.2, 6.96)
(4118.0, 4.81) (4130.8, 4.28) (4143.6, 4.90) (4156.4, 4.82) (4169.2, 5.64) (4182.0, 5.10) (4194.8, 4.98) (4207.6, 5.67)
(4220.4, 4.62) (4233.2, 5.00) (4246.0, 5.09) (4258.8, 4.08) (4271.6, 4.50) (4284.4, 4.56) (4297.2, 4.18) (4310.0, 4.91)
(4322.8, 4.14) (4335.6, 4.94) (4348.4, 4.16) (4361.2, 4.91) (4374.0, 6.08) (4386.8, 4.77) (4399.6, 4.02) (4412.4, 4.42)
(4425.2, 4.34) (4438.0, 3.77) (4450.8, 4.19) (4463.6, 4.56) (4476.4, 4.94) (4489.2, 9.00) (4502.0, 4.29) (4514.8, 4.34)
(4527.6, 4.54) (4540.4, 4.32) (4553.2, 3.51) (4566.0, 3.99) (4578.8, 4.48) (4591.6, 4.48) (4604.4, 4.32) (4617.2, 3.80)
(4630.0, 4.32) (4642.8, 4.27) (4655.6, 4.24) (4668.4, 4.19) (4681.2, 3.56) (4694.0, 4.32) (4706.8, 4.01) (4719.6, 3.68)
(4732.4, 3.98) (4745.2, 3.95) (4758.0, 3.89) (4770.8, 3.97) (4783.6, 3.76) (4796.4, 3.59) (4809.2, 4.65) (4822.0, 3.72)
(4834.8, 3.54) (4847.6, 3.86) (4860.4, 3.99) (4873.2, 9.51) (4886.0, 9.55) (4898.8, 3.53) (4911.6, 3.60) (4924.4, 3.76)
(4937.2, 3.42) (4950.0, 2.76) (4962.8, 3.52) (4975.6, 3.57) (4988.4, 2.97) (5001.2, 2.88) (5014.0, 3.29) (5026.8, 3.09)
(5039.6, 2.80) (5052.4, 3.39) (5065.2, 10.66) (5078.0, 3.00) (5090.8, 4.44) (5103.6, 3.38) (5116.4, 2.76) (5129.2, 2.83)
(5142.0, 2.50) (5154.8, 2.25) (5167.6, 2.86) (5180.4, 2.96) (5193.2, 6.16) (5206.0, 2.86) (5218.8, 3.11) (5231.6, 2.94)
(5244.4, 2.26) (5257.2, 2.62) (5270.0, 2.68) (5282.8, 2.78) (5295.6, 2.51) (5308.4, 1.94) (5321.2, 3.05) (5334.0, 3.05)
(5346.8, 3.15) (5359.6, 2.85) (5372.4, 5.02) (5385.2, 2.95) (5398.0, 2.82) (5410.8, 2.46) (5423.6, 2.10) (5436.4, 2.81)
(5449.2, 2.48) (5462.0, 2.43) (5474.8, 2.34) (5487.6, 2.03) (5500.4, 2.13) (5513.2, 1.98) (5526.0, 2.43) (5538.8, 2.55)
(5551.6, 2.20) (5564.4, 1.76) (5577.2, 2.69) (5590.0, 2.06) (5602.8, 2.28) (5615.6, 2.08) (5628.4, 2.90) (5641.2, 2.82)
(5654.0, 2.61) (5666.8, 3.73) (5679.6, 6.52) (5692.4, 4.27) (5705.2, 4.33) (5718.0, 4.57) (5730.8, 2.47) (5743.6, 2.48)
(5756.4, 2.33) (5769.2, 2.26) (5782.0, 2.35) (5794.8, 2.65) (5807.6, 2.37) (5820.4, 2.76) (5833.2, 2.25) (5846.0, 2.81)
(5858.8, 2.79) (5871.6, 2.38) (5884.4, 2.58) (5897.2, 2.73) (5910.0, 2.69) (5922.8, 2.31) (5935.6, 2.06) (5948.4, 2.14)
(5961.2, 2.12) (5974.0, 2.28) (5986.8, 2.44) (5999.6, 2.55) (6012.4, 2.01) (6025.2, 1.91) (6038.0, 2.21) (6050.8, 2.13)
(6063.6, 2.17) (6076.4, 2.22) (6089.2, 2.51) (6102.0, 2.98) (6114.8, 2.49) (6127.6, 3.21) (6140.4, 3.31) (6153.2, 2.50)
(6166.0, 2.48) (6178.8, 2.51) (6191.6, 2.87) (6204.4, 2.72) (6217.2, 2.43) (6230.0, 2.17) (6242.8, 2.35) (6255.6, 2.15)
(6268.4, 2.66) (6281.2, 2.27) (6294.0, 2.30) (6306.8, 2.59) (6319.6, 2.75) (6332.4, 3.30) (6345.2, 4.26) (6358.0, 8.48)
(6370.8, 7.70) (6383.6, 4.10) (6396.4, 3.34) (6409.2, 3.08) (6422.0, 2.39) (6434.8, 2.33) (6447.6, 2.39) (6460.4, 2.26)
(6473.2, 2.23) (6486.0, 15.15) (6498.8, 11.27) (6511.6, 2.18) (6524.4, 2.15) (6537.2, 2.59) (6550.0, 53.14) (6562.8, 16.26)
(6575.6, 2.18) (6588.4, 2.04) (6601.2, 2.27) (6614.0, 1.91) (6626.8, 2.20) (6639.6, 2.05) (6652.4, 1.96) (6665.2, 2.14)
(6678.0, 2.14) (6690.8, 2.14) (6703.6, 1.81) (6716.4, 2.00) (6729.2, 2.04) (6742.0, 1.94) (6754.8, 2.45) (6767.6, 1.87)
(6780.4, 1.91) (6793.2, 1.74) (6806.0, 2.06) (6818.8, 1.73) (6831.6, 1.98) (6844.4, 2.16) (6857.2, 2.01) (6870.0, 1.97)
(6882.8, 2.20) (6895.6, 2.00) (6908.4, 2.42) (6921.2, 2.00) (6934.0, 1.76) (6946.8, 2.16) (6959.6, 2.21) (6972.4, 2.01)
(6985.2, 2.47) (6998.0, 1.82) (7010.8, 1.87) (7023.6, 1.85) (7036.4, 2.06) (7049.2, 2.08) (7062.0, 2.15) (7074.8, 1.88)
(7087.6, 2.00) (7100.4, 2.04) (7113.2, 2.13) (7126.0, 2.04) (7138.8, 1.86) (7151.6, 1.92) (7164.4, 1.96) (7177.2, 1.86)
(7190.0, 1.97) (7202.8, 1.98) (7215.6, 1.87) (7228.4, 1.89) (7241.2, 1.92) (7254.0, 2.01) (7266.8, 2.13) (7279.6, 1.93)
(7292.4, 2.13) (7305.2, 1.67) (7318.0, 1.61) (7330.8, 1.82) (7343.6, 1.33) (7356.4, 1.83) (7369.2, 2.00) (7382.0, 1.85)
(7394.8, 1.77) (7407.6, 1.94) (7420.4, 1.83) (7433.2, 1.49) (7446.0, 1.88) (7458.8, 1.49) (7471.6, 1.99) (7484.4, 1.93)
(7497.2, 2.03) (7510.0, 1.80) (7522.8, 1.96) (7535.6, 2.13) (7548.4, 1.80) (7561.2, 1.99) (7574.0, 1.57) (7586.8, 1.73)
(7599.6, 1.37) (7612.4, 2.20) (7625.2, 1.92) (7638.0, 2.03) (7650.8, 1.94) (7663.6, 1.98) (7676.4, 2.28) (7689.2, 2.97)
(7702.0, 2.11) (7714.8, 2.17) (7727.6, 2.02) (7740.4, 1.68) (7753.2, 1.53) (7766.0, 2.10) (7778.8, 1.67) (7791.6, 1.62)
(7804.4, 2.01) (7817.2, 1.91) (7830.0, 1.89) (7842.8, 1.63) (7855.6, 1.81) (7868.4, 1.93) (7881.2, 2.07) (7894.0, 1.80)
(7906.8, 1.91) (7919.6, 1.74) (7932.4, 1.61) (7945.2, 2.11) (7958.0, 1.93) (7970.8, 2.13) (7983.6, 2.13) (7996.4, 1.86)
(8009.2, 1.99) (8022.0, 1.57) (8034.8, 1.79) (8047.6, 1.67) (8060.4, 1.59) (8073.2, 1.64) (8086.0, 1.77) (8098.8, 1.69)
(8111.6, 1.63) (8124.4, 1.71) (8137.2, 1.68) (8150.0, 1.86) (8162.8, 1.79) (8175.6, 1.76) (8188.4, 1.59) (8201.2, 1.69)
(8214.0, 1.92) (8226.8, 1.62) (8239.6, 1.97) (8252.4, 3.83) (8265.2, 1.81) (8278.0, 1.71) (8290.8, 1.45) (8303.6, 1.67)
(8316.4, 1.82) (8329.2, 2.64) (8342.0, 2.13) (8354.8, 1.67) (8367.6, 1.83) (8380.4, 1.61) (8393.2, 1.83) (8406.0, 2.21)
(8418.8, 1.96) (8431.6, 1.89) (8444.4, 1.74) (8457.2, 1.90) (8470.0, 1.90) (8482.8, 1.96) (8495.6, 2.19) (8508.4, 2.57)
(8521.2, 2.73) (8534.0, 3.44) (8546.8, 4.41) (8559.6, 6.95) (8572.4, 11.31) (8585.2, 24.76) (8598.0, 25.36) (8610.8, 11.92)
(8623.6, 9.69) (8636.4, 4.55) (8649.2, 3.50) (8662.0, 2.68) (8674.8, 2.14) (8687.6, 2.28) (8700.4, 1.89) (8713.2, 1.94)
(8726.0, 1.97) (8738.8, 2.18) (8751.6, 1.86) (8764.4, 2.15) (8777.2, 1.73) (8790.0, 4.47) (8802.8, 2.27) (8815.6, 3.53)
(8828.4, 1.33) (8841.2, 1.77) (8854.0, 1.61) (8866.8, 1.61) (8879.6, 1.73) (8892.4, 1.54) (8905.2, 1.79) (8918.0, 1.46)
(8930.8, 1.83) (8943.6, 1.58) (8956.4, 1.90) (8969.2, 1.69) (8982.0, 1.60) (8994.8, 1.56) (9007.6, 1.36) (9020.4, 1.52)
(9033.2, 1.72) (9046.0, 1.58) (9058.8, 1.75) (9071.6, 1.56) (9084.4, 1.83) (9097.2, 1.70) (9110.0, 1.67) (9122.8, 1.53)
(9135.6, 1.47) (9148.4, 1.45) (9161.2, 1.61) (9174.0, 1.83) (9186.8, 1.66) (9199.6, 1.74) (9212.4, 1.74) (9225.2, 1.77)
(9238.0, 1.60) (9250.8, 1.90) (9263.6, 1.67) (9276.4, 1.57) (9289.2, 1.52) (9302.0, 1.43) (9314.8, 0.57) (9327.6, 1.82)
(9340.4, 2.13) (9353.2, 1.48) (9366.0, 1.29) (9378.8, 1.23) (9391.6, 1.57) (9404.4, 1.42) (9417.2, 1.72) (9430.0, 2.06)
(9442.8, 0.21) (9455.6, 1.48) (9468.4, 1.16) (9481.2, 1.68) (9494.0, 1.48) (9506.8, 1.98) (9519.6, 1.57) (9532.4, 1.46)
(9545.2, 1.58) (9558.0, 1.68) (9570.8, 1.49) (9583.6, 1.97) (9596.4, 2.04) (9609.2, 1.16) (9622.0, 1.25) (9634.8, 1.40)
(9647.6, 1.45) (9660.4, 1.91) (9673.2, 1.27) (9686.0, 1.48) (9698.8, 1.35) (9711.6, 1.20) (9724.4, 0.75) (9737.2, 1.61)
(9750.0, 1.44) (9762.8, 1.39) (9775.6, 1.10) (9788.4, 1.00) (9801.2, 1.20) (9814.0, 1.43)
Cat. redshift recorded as 0.31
